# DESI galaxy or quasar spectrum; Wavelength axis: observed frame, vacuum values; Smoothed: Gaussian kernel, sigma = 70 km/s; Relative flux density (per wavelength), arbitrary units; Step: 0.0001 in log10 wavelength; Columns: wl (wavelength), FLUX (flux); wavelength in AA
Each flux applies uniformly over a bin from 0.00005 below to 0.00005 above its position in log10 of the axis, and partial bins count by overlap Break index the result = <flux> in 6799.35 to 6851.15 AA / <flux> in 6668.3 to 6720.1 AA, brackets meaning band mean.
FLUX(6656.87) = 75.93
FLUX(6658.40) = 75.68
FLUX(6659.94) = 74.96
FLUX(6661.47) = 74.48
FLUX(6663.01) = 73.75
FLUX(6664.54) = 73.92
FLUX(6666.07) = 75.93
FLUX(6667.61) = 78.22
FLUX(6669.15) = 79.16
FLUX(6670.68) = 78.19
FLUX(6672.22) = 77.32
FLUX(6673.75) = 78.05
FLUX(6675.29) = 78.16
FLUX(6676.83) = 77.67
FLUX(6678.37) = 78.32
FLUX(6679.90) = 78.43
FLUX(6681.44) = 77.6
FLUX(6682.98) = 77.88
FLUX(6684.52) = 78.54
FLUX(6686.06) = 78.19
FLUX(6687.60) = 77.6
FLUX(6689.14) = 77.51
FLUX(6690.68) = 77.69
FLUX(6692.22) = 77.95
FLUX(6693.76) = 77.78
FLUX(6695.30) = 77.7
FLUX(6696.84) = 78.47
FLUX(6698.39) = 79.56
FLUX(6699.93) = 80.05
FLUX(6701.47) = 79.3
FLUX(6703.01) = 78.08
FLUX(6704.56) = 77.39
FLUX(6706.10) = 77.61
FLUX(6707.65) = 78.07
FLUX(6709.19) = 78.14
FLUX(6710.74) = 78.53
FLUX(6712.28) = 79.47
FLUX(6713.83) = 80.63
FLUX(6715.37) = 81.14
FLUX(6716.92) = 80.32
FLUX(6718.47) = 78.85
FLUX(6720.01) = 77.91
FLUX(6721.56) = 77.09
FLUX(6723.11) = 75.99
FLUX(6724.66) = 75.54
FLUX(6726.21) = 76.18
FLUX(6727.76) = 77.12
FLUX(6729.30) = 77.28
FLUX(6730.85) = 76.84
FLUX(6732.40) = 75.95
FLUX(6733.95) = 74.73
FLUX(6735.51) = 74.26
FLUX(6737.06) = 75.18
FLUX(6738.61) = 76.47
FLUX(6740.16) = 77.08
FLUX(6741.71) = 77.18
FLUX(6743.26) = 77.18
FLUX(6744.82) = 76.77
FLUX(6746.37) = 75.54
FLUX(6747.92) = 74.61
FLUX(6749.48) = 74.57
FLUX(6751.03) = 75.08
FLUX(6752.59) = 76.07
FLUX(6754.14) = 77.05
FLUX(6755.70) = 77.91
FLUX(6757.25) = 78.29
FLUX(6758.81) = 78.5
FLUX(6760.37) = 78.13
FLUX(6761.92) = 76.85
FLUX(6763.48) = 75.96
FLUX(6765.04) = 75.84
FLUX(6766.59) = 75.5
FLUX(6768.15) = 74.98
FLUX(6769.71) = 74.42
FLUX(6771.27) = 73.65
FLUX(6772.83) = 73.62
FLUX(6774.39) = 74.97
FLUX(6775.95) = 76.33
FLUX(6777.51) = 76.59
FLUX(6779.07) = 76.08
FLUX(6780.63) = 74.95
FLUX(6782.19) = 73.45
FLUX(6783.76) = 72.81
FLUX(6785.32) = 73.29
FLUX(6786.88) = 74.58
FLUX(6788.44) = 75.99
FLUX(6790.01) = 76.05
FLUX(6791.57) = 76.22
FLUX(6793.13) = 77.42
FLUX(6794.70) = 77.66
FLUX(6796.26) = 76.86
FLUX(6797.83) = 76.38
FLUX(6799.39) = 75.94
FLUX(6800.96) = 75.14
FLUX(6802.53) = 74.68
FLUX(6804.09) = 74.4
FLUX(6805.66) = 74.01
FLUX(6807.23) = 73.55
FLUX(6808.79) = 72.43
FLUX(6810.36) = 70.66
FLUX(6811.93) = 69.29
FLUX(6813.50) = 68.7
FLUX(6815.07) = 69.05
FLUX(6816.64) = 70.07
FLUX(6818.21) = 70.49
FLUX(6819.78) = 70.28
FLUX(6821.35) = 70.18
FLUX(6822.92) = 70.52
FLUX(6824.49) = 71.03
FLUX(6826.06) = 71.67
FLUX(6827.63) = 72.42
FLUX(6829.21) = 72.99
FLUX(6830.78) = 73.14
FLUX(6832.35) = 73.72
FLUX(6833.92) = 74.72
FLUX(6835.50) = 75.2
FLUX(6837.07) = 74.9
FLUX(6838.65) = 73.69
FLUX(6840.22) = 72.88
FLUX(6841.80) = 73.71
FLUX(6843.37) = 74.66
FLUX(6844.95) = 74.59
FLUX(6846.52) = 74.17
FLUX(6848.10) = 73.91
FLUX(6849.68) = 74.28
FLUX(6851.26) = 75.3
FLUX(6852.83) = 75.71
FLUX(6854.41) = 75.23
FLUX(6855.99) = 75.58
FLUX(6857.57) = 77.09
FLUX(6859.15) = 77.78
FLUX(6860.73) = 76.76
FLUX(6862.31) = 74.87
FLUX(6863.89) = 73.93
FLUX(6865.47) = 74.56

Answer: 0.93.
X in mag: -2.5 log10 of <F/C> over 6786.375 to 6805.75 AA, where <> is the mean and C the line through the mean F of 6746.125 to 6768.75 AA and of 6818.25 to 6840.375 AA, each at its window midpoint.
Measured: -0.02 mag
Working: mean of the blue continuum 76.4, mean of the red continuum 72.6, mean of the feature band 75.9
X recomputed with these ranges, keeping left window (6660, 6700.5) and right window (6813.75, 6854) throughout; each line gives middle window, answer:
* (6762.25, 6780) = -0.01 mag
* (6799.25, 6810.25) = 0.00 mag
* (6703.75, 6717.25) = -0.03 mag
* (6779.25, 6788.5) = 0.00 mag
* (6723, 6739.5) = 0.00 mag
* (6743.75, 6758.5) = -0.01 mag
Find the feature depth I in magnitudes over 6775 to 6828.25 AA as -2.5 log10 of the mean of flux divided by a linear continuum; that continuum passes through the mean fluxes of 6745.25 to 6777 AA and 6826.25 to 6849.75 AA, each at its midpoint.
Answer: 0.02 mag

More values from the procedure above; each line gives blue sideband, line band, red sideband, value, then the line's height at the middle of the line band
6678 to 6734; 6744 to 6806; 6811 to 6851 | -0.011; 74.9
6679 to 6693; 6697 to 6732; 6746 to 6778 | -0.014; 77.2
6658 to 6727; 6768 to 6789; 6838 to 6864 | 0.023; 76.3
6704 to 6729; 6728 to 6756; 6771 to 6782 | 0.011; 76.9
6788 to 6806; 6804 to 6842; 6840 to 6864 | 0.051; 75.5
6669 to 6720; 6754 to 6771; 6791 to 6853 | -0.011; 75.8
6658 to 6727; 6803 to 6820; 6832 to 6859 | 0.061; 75.4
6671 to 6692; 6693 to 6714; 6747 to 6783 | -0.017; 77.4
